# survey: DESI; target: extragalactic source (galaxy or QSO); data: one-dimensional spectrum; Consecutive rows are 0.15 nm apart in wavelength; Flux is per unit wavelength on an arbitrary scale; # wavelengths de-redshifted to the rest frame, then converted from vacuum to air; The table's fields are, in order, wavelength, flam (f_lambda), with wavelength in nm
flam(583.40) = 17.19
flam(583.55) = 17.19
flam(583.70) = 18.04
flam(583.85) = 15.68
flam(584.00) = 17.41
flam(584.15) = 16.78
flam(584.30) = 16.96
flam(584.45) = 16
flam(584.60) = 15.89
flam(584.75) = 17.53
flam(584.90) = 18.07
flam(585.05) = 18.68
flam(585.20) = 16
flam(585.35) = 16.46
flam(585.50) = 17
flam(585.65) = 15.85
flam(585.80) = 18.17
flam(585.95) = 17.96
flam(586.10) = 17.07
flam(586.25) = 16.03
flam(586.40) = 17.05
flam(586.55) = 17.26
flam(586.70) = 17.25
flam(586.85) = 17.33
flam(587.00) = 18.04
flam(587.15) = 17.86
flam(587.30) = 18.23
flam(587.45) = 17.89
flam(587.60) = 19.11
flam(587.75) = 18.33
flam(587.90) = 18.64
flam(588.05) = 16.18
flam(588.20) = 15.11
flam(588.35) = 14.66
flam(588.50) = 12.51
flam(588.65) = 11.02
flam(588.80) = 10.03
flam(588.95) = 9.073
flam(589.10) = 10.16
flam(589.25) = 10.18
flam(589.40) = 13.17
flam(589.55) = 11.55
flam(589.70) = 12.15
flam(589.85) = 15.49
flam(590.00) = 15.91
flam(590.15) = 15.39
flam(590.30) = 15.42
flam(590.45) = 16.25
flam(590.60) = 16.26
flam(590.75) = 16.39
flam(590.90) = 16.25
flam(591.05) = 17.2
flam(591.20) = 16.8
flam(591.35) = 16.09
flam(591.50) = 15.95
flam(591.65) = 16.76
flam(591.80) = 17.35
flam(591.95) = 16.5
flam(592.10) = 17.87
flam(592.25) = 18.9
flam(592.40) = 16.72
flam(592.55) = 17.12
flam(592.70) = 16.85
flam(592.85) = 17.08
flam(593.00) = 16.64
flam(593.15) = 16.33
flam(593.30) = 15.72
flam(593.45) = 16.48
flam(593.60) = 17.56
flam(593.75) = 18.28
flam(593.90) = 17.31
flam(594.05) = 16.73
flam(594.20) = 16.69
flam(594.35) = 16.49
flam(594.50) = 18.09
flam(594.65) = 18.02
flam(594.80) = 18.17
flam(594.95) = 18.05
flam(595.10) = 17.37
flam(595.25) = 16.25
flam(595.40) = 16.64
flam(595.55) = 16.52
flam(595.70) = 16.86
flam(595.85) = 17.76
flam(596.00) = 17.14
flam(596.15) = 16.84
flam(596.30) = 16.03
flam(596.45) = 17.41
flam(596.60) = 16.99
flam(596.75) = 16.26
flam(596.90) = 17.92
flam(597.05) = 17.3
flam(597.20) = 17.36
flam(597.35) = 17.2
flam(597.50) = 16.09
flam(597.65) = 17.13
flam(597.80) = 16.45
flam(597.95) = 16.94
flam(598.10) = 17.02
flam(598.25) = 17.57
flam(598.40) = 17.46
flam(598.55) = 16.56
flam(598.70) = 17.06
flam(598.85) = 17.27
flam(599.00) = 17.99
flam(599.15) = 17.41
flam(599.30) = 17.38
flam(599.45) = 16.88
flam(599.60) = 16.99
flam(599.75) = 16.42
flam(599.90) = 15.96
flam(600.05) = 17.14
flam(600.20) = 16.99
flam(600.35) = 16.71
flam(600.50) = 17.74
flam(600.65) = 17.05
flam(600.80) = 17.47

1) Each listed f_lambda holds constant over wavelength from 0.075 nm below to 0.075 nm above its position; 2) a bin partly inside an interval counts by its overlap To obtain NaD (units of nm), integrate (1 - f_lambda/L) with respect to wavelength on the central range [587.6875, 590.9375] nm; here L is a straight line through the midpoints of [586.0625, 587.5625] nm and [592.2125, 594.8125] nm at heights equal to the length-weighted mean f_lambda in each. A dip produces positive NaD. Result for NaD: 0.614 nm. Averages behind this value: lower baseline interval 17.5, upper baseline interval 17.1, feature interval 14.1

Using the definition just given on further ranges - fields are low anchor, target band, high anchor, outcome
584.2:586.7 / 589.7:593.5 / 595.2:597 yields 0.11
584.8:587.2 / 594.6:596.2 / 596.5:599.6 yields -0.01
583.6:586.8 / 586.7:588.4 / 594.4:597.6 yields -0.04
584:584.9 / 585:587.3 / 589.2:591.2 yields -0.14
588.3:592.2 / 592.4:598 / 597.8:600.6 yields -0.39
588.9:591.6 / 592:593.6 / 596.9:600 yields -0.18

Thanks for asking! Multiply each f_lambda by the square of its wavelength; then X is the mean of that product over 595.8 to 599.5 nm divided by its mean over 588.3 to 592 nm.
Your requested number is 1.2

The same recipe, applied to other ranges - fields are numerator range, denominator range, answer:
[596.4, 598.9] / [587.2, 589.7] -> 1.25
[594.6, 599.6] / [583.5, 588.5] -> 1.04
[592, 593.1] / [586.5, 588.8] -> 1.07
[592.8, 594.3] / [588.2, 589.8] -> 1.47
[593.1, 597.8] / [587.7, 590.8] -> 1.25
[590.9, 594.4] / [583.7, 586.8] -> 1.02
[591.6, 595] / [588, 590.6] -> 1.32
